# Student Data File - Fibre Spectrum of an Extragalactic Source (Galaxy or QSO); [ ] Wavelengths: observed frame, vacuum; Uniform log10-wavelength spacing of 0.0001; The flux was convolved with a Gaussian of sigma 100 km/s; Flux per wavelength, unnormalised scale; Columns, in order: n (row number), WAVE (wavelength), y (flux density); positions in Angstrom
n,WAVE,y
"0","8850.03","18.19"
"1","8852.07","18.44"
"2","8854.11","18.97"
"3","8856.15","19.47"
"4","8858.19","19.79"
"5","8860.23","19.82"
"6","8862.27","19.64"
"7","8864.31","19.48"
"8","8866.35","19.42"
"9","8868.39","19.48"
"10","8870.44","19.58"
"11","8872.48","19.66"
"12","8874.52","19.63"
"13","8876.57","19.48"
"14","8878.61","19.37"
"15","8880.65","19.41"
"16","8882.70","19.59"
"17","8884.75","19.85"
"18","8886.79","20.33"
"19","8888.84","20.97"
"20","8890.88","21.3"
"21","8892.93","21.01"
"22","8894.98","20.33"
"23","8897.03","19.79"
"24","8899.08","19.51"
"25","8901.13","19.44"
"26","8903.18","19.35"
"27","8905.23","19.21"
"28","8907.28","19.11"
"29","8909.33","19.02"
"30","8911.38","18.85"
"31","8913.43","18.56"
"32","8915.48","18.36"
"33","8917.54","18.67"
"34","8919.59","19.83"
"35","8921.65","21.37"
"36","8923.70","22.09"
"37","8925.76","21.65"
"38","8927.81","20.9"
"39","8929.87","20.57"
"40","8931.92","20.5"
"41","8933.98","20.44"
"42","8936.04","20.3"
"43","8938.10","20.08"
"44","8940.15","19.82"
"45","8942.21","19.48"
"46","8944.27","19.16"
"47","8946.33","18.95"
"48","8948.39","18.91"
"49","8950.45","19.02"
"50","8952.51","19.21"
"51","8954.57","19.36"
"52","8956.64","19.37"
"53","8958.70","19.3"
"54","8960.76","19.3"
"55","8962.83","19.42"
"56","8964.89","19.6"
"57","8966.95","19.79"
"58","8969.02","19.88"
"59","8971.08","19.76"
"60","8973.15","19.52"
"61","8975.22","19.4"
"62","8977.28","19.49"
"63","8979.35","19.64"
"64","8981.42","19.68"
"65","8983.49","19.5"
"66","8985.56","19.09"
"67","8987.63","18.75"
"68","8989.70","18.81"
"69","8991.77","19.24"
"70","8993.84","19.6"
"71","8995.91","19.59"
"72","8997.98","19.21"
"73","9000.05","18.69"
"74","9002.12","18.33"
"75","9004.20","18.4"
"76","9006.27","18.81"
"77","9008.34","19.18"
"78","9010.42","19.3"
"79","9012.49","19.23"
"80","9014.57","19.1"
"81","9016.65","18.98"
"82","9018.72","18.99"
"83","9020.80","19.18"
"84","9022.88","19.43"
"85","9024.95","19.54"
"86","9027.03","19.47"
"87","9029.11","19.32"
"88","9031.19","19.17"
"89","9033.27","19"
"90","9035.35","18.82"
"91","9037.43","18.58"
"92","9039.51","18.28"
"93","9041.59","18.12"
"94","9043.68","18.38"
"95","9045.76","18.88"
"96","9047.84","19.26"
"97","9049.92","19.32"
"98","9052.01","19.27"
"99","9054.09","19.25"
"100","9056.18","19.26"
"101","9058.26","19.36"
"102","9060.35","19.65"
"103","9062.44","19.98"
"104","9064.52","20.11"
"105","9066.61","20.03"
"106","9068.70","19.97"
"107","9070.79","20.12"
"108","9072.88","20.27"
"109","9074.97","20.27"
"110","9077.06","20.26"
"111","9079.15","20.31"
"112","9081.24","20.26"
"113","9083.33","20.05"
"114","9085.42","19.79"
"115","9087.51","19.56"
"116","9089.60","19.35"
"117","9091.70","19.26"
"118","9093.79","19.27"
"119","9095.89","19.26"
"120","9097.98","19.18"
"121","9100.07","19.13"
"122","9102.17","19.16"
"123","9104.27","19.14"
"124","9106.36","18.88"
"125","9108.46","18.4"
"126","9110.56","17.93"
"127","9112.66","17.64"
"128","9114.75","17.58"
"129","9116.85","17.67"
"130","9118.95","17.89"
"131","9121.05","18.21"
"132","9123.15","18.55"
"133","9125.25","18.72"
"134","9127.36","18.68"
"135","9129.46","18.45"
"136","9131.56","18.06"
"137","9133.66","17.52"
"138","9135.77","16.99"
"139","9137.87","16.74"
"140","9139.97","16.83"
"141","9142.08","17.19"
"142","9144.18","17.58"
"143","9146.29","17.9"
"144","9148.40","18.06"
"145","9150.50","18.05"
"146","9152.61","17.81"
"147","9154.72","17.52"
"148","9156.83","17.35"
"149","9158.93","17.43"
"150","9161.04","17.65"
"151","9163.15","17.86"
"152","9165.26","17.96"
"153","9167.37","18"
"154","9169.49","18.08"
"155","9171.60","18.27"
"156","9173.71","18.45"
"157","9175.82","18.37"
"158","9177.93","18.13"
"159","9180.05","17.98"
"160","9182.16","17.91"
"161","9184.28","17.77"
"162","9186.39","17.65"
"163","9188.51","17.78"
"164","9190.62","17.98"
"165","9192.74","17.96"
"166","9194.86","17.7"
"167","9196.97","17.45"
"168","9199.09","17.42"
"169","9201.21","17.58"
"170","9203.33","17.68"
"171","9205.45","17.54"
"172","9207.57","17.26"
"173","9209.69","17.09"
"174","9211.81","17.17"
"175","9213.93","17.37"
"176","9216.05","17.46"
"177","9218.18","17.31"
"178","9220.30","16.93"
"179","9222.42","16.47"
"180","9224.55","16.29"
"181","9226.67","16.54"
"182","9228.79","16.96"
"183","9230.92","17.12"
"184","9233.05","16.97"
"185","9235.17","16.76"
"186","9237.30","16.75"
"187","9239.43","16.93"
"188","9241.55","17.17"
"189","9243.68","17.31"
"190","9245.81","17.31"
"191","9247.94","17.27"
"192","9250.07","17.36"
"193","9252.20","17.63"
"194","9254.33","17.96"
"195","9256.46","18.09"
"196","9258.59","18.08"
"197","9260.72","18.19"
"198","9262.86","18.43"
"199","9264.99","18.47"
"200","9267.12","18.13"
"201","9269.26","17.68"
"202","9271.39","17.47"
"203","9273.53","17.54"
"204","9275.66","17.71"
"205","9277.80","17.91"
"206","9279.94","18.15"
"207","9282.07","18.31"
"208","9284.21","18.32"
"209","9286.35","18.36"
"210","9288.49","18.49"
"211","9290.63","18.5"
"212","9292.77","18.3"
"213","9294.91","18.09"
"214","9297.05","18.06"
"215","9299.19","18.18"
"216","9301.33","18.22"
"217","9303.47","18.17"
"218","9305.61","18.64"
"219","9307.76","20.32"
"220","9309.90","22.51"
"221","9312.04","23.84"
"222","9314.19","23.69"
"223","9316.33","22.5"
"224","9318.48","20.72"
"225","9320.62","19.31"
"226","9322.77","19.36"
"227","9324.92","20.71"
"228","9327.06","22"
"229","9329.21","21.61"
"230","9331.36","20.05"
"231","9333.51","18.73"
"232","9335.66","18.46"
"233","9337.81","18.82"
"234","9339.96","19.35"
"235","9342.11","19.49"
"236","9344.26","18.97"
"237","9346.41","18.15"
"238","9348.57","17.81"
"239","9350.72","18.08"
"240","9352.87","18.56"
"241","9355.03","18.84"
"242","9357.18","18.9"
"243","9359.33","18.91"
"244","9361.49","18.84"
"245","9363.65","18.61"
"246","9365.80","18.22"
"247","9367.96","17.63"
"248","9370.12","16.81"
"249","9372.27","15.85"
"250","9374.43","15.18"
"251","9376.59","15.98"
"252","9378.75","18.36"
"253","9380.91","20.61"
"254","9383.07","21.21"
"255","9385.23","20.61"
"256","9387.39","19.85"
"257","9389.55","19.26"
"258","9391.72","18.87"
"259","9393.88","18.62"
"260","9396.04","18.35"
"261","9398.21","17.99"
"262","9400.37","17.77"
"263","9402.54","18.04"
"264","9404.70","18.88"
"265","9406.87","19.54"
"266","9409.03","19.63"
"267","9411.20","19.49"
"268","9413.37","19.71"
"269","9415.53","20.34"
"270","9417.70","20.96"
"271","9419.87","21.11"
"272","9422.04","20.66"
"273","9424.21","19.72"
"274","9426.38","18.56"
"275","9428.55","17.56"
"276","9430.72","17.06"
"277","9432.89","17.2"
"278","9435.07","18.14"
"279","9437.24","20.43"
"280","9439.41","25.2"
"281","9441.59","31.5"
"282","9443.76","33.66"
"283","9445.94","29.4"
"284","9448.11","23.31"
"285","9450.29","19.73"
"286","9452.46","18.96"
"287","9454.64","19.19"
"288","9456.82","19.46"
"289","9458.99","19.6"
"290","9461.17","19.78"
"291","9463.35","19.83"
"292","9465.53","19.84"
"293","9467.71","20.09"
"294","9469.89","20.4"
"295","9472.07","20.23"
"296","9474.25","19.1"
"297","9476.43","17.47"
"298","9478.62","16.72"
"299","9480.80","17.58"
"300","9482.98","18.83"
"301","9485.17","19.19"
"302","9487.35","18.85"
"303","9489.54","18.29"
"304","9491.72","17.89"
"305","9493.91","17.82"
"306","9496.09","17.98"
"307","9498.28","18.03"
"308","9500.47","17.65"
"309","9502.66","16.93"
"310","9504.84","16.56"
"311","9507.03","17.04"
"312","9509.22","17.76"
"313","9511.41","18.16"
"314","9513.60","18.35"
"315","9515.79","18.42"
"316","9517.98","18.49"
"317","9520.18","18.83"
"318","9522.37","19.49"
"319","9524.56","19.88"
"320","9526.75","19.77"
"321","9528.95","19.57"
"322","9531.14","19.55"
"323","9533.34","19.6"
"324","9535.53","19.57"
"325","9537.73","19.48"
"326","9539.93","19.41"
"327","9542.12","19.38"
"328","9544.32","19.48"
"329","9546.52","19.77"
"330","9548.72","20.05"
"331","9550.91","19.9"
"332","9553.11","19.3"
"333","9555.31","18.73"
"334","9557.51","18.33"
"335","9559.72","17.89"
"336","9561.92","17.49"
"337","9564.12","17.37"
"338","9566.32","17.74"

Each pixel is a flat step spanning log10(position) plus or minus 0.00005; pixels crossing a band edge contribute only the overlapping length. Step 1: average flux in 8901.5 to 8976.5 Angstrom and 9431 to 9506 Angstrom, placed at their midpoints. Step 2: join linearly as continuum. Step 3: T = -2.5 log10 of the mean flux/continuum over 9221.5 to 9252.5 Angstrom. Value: 0.17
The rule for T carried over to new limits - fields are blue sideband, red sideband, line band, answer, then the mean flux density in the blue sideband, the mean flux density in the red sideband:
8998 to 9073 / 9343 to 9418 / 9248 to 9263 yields 0.06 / 19.2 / 18.6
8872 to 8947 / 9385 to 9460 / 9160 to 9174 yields 0.13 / 19.9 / 20.5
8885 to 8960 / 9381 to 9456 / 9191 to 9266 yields 0.17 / 19.8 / 20.6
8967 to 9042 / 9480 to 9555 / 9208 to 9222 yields 0.11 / 19.2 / 18.7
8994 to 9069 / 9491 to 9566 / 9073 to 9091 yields -0.05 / 19.1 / 18.6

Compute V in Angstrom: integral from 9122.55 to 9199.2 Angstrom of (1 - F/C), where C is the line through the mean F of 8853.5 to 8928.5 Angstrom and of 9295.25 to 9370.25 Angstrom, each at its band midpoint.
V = 6.9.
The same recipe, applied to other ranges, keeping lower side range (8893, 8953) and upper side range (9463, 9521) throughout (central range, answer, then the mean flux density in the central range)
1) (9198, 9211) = 1.12 Angstrom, 17.4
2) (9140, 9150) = 0.83 Angstrom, 17.6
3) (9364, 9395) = 0.45 Angstrom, 18.4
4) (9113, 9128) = 0.88 Angstrom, 18.1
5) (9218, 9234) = 1.87 Angstrom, 16.8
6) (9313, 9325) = -1.48 Angstrom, 21.1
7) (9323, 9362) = -1.07 Angstrom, 19.2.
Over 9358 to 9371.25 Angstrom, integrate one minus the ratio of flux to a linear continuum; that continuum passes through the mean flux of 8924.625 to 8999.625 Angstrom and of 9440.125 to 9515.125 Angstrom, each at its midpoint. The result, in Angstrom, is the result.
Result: 1.1 Angstrom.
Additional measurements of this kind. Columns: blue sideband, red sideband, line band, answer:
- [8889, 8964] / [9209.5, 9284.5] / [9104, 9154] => 1.1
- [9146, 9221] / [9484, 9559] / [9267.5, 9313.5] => -1.8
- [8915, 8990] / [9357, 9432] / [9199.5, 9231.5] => 3.4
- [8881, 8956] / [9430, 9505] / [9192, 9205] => 1.5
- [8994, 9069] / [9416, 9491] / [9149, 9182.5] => 2.8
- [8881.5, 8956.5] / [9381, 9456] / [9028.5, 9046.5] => 1.2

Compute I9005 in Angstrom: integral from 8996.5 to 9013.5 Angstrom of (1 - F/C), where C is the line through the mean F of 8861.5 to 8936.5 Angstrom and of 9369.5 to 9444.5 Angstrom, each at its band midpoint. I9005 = 0.8 Angstrom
